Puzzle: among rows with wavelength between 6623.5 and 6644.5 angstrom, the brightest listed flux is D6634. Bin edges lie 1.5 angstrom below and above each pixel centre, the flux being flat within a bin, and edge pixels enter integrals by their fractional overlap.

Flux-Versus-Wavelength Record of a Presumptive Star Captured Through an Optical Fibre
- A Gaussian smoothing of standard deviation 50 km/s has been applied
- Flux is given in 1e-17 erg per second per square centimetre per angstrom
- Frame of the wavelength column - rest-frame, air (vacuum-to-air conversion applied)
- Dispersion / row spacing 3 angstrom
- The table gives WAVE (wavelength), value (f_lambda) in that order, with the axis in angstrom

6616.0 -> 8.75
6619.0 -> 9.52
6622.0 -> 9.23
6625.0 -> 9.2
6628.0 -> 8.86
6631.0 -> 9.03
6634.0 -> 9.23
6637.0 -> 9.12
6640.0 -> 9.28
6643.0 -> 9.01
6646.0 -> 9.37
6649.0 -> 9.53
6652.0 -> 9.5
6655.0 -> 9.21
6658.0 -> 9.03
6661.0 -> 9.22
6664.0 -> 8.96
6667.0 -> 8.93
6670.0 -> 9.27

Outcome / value 9.28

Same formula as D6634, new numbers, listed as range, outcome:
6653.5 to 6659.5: 9.21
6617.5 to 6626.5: 9.52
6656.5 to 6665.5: 9.22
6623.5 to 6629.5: 9.2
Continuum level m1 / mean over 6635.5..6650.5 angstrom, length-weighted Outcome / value 9.26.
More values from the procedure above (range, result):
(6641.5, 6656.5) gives 9.32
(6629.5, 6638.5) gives 9.13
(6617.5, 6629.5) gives 9.2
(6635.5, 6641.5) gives 9.2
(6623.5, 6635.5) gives 9.08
